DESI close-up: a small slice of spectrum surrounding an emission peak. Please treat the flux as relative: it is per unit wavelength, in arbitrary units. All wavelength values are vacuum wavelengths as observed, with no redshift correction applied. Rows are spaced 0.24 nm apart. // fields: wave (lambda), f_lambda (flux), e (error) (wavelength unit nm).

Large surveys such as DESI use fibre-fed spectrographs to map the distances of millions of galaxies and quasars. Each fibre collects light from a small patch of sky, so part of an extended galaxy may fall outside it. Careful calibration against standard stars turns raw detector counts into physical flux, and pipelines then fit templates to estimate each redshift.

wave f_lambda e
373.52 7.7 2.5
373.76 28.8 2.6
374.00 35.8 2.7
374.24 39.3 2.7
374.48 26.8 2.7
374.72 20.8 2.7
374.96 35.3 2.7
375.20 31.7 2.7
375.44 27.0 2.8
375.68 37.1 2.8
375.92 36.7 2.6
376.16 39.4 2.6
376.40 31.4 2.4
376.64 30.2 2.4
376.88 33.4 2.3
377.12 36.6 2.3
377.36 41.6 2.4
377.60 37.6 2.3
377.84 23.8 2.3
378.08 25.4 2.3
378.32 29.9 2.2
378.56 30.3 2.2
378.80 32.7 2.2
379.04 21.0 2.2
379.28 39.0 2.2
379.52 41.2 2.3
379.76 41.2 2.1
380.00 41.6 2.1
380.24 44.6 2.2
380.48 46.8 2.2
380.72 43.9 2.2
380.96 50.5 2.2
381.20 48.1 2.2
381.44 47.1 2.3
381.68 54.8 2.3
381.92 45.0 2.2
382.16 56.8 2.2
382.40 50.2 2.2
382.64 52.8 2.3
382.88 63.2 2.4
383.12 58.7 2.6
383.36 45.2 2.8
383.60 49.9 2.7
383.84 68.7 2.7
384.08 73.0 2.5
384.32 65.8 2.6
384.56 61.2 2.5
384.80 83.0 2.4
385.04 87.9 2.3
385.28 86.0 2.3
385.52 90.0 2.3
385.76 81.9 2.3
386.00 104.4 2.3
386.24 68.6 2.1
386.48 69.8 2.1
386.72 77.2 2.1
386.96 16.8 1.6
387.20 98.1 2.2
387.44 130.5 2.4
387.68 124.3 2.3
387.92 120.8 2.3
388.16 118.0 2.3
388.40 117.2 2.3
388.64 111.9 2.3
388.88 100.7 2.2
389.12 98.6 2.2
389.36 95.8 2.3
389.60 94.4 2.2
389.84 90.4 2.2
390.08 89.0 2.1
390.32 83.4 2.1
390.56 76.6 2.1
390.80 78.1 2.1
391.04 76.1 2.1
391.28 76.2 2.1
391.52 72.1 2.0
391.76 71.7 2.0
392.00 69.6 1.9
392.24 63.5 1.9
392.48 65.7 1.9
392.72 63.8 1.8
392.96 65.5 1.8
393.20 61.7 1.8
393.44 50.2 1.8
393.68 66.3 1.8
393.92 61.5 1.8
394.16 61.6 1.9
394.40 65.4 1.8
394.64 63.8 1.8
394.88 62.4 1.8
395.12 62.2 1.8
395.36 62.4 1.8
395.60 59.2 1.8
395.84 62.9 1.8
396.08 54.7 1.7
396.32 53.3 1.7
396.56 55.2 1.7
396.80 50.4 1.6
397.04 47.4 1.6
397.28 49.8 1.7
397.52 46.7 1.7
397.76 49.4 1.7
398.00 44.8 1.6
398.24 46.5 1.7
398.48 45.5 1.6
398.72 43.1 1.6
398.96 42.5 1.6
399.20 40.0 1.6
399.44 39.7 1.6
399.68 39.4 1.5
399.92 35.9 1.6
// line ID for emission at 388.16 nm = Lyman alpha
